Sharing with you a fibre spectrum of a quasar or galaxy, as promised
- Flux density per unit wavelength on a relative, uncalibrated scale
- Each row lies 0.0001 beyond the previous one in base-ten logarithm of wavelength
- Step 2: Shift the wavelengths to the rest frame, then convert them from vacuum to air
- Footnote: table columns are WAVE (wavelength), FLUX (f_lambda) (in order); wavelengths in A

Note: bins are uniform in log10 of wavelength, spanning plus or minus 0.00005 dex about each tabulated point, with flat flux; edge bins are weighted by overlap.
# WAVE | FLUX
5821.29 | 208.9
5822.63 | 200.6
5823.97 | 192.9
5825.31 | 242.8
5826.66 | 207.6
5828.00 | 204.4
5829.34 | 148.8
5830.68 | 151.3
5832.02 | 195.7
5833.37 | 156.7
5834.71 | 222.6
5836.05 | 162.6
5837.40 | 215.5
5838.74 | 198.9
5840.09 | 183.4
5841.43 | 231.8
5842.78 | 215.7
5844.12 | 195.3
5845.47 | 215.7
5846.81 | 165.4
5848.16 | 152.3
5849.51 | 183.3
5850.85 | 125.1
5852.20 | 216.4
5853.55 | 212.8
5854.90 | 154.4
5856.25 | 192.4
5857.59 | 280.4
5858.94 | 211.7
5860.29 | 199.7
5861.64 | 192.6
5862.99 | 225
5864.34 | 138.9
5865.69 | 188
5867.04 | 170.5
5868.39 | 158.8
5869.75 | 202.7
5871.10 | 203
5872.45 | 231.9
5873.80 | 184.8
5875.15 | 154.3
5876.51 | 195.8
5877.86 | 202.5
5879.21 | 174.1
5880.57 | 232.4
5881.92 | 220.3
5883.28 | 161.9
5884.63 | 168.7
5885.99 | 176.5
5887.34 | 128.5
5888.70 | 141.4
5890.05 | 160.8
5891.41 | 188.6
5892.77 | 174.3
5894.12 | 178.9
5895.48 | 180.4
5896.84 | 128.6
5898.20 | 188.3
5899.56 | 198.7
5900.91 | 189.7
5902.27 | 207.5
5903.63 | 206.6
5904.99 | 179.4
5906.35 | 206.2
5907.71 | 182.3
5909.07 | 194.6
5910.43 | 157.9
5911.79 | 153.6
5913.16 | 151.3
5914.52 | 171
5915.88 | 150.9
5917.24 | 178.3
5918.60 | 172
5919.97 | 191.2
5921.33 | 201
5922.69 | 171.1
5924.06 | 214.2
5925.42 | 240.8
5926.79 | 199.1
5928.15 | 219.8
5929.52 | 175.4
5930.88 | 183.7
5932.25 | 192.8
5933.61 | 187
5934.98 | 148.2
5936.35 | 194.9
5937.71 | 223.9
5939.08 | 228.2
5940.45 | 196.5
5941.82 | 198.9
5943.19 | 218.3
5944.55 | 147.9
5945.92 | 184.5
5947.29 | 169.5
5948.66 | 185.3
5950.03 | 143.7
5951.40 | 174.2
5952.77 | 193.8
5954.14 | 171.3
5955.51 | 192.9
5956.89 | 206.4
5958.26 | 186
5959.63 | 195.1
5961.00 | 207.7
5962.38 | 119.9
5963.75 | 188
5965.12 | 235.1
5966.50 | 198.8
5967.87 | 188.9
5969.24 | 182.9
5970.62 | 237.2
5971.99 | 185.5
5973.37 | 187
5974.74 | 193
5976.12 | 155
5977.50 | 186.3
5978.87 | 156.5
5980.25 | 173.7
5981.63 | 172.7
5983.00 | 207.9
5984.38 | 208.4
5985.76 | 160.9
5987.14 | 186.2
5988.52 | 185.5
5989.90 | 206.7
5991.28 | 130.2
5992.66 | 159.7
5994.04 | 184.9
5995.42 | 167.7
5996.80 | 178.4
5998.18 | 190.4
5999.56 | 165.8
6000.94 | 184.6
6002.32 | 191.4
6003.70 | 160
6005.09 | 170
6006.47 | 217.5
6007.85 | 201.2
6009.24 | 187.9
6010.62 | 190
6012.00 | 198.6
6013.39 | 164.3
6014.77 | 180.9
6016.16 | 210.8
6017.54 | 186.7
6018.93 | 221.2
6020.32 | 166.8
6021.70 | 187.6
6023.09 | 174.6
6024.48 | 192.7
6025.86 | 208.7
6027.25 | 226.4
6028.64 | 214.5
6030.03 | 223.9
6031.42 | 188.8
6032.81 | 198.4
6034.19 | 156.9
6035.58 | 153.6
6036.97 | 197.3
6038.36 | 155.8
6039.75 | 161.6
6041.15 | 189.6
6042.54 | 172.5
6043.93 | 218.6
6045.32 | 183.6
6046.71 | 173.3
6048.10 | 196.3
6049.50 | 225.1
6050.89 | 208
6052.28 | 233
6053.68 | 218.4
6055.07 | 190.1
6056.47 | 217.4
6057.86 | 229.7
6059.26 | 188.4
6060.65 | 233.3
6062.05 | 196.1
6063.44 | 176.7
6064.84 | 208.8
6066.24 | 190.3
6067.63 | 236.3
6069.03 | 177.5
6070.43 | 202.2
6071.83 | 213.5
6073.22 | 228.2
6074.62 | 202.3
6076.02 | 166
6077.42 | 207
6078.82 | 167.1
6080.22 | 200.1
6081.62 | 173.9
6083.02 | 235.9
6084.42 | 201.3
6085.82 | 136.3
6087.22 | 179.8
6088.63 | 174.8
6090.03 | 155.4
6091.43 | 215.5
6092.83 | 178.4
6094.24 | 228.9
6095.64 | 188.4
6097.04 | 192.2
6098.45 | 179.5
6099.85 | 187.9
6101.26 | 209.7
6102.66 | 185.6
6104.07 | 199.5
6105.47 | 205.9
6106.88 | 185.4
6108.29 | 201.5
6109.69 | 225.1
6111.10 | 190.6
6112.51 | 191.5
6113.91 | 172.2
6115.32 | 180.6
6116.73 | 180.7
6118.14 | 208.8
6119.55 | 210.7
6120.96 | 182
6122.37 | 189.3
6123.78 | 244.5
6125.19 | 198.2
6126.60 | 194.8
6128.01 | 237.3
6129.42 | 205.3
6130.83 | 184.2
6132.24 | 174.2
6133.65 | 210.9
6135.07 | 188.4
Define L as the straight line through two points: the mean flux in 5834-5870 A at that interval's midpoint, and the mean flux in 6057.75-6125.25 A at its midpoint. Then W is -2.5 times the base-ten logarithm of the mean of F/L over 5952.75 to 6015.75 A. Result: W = 0.06 mag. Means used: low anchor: 193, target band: 185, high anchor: 196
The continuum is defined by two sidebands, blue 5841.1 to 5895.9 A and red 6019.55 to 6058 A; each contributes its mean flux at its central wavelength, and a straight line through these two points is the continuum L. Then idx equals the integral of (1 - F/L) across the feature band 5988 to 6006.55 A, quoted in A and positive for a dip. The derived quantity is 1.6 A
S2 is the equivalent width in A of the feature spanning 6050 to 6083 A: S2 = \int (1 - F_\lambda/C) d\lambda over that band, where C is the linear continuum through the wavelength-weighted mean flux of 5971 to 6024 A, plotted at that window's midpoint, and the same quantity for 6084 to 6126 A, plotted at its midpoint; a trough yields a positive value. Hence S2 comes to -2.5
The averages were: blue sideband 183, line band 204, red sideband 193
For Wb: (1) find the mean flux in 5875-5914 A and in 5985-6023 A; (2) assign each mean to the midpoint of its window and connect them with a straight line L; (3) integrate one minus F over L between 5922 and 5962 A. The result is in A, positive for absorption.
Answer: -2.3 A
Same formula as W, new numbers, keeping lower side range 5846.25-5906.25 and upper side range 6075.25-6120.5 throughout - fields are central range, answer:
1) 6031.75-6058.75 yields -0.022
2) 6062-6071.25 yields -0.047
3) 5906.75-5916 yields 0.110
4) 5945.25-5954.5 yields 0.074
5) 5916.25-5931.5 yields -0.046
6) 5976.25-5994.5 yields 0.062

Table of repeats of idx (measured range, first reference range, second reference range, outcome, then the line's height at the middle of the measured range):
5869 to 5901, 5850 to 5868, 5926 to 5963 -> 1.51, 191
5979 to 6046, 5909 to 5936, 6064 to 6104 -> 1.15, 189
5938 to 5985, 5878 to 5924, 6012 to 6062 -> -0.42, 186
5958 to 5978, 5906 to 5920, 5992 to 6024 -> -1.19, 179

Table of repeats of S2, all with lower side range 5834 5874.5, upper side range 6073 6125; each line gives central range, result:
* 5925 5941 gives -0.4 A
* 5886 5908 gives 1.9 A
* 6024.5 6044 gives 0.4 A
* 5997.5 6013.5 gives 0.6 A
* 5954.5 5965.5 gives 0.2 A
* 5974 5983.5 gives 0.8 A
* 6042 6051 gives -0.1 A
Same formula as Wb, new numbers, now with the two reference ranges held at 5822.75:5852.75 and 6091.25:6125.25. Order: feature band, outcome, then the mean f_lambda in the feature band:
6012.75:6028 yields 0.1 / 193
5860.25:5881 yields 0.1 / 190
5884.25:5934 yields 2.9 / 181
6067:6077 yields -0.4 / 204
